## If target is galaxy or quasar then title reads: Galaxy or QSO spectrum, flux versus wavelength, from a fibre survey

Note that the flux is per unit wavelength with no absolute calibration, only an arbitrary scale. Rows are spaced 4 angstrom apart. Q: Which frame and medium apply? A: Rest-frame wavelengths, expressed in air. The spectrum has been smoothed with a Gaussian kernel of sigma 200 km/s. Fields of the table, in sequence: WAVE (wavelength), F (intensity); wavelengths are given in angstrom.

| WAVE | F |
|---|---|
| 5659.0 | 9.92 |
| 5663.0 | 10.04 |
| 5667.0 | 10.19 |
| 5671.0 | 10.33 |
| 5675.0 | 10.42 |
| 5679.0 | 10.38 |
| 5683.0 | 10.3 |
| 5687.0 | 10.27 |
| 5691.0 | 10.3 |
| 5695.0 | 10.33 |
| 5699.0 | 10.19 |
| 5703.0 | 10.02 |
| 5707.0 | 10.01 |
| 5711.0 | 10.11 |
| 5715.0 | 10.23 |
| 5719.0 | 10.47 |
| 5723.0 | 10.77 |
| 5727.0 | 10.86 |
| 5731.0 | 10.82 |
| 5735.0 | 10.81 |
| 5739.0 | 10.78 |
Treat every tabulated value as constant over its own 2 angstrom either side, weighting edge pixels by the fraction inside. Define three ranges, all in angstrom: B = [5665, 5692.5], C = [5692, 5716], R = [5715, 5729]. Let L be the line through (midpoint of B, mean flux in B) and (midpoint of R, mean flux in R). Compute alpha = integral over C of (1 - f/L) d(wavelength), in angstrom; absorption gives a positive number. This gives 0.8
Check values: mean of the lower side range 10.3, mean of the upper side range 10.6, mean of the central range 10.2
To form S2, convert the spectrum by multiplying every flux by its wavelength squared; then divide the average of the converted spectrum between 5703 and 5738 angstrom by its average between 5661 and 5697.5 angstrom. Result 1.04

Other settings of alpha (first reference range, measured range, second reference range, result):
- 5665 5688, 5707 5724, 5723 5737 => 0.6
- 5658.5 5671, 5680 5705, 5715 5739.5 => 0.3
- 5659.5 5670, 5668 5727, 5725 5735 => 0.9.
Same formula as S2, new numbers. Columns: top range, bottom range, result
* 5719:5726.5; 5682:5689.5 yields 1.05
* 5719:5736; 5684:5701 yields 1.06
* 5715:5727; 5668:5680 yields 1.04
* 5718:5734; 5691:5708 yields 1.07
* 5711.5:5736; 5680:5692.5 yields 1.05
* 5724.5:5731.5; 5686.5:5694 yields 1.07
